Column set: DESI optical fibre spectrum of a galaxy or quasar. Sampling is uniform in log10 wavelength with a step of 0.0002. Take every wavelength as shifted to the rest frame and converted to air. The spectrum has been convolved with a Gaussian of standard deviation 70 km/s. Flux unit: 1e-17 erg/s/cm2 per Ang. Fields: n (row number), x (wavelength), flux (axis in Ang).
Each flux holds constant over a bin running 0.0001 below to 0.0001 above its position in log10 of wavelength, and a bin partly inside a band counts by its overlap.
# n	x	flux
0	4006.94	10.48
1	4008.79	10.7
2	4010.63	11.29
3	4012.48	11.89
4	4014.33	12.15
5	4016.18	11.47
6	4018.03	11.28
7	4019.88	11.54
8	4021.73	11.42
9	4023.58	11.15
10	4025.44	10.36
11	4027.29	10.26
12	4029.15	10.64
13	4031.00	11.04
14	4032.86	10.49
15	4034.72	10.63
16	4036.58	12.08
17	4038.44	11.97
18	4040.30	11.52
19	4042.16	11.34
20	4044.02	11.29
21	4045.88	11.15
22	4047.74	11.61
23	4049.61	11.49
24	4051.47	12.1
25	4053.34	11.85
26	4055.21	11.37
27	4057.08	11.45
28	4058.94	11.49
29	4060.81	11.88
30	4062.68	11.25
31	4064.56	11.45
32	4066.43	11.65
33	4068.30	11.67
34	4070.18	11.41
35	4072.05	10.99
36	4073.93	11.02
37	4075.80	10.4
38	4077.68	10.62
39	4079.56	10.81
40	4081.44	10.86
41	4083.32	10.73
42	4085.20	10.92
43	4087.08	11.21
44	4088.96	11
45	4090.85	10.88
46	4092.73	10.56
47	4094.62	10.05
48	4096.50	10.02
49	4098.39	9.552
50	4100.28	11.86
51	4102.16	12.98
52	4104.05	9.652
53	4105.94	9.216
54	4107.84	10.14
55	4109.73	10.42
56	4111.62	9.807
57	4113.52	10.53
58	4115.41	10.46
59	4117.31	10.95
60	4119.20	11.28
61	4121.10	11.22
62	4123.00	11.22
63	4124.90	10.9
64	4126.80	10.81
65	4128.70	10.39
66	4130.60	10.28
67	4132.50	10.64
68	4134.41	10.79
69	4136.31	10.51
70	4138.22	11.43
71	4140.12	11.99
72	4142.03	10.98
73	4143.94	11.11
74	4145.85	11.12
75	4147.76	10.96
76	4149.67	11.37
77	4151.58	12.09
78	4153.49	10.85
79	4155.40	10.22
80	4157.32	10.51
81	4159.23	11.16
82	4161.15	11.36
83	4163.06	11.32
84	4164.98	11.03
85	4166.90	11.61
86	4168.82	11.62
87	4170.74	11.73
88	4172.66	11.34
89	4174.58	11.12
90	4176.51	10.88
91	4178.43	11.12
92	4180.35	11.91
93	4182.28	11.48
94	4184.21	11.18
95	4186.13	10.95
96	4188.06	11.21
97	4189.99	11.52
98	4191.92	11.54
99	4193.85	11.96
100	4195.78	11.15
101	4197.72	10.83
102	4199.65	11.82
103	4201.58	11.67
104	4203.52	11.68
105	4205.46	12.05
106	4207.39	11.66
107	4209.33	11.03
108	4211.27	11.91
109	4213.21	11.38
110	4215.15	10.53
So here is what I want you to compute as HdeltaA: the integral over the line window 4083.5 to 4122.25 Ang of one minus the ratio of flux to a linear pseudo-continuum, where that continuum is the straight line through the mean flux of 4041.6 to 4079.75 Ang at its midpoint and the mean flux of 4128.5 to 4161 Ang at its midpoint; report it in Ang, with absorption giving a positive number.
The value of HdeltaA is 1.8 Ang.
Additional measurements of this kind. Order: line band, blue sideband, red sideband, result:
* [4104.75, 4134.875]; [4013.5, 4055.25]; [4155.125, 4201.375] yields 2.0 Ang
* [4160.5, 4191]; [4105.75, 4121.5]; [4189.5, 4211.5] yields -0.2 Ang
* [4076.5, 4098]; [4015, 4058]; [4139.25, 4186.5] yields 1.2 Ang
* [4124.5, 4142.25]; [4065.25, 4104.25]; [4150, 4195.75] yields 0.4 Ang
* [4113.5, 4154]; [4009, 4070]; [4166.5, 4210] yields 1.4 Ang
